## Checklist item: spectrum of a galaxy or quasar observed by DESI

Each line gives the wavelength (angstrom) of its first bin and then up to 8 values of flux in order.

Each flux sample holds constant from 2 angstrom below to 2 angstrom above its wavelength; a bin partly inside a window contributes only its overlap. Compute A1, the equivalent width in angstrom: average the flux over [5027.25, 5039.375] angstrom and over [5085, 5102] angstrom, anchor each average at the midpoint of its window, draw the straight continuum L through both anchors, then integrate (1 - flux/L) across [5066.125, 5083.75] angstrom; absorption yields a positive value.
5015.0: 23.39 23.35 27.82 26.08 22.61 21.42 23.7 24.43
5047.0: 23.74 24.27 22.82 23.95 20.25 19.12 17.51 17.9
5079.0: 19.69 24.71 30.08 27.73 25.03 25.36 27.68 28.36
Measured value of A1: 4.3 angstrom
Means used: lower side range 22.9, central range 19.5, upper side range 27.1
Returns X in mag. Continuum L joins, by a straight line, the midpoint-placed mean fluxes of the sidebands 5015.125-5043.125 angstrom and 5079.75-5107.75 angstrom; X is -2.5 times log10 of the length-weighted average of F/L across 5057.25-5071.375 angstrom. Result 0.24 mag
